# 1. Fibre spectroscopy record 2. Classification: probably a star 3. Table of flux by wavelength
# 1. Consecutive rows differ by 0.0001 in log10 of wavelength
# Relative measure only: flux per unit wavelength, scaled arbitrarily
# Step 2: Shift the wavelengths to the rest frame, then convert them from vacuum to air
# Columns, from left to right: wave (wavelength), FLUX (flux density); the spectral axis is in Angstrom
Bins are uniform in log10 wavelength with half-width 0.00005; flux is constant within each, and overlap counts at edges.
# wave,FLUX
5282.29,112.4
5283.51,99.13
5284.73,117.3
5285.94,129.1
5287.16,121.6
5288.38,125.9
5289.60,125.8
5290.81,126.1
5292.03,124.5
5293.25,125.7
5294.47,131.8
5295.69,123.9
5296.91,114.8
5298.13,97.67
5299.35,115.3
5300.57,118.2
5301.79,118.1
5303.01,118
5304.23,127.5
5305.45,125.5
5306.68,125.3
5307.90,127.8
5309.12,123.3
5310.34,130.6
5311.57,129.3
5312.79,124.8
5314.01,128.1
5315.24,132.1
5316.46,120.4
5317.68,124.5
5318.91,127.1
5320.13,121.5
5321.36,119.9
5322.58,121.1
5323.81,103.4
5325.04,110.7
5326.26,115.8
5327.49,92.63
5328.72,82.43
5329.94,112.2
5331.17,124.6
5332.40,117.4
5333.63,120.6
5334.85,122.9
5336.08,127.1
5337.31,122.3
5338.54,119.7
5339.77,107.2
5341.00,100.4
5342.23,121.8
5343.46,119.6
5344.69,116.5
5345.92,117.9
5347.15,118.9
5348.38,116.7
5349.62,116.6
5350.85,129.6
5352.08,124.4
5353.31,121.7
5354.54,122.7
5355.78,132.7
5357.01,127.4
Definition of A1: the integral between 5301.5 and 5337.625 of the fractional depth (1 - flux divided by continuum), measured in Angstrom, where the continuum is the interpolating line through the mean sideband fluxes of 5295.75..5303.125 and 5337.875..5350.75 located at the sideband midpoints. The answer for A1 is -1.5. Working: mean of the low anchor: 114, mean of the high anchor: 116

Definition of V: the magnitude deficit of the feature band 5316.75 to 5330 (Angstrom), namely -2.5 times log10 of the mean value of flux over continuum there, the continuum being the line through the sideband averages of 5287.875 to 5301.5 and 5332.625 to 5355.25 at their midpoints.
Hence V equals 0.073 mag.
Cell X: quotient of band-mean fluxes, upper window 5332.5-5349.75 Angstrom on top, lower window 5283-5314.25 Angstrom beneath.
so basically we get 1.0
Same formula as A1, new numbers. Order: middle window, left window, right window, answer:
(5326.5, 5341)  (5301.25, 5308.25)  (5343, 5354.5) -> 1.0 Angstrom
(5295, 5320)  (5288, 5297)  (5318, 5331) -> -0.8 Angstrom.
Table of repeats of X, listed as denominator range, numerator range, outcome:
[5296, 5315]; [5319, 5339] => 0.94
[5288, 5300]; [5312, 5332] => 0.96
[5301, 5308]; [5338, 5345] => 0.93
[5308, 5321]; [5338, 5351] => 0.92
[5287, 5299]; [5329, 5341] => 0.97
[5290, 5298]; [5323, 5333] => 0.88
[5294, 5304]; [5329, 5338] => 1.02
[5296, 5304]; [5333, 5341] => 1.03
